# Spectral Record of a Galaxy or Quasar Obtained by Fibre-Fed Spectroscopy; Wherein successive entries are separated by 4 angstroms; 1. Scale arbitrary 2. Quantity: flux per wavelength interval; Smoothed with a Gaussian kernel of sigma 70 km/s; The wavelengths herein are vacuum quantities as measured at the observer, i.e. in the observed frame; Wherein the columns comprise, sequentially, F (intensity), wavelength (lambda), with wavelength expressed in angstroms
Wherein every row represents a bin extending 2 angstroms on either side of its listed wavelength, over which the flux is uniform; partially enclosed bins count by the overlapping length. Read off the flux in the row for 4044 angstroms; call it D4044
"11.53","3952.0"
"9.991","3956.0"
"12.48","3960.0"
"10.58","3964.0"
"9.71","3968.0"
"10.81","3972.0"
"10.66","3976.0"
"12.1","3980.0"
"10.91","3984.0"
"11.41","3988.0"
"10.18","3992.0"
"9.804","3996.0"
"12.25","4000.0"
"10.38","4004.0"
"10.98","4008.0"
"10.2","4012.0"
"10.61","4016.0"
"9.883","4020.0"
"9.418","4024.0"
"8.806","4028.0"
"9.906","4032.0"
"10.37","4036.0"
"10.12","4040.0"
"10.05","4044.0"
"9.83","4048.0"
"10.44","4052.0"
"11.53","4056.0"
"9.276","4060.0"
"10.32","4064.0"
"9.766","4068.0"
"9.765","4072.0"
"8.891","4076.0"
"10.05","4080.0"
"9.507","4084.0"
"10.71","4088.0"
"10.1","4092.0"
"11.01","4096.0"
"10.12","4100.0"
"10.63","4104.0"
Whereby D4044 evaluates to 10.05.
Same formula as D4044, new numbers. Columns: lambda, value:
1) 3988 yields 11.41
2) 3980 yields 12.1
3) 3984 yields 10.91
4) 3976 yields 10.66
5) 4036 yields 10.37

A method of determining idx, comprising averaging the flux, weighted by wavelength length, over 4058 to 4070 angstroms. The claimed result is 9.79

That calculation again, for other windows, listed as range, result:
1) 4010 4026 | 10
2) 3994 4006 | 10.8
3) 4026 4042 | 9.8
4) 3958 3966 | 11.5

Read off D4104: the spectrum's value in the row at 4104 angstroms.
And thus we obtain 10.63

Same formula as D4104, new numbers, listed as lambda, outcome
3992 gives 10.18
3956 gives 9.991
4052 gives 10.44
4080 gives 10.05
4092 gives 10.1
